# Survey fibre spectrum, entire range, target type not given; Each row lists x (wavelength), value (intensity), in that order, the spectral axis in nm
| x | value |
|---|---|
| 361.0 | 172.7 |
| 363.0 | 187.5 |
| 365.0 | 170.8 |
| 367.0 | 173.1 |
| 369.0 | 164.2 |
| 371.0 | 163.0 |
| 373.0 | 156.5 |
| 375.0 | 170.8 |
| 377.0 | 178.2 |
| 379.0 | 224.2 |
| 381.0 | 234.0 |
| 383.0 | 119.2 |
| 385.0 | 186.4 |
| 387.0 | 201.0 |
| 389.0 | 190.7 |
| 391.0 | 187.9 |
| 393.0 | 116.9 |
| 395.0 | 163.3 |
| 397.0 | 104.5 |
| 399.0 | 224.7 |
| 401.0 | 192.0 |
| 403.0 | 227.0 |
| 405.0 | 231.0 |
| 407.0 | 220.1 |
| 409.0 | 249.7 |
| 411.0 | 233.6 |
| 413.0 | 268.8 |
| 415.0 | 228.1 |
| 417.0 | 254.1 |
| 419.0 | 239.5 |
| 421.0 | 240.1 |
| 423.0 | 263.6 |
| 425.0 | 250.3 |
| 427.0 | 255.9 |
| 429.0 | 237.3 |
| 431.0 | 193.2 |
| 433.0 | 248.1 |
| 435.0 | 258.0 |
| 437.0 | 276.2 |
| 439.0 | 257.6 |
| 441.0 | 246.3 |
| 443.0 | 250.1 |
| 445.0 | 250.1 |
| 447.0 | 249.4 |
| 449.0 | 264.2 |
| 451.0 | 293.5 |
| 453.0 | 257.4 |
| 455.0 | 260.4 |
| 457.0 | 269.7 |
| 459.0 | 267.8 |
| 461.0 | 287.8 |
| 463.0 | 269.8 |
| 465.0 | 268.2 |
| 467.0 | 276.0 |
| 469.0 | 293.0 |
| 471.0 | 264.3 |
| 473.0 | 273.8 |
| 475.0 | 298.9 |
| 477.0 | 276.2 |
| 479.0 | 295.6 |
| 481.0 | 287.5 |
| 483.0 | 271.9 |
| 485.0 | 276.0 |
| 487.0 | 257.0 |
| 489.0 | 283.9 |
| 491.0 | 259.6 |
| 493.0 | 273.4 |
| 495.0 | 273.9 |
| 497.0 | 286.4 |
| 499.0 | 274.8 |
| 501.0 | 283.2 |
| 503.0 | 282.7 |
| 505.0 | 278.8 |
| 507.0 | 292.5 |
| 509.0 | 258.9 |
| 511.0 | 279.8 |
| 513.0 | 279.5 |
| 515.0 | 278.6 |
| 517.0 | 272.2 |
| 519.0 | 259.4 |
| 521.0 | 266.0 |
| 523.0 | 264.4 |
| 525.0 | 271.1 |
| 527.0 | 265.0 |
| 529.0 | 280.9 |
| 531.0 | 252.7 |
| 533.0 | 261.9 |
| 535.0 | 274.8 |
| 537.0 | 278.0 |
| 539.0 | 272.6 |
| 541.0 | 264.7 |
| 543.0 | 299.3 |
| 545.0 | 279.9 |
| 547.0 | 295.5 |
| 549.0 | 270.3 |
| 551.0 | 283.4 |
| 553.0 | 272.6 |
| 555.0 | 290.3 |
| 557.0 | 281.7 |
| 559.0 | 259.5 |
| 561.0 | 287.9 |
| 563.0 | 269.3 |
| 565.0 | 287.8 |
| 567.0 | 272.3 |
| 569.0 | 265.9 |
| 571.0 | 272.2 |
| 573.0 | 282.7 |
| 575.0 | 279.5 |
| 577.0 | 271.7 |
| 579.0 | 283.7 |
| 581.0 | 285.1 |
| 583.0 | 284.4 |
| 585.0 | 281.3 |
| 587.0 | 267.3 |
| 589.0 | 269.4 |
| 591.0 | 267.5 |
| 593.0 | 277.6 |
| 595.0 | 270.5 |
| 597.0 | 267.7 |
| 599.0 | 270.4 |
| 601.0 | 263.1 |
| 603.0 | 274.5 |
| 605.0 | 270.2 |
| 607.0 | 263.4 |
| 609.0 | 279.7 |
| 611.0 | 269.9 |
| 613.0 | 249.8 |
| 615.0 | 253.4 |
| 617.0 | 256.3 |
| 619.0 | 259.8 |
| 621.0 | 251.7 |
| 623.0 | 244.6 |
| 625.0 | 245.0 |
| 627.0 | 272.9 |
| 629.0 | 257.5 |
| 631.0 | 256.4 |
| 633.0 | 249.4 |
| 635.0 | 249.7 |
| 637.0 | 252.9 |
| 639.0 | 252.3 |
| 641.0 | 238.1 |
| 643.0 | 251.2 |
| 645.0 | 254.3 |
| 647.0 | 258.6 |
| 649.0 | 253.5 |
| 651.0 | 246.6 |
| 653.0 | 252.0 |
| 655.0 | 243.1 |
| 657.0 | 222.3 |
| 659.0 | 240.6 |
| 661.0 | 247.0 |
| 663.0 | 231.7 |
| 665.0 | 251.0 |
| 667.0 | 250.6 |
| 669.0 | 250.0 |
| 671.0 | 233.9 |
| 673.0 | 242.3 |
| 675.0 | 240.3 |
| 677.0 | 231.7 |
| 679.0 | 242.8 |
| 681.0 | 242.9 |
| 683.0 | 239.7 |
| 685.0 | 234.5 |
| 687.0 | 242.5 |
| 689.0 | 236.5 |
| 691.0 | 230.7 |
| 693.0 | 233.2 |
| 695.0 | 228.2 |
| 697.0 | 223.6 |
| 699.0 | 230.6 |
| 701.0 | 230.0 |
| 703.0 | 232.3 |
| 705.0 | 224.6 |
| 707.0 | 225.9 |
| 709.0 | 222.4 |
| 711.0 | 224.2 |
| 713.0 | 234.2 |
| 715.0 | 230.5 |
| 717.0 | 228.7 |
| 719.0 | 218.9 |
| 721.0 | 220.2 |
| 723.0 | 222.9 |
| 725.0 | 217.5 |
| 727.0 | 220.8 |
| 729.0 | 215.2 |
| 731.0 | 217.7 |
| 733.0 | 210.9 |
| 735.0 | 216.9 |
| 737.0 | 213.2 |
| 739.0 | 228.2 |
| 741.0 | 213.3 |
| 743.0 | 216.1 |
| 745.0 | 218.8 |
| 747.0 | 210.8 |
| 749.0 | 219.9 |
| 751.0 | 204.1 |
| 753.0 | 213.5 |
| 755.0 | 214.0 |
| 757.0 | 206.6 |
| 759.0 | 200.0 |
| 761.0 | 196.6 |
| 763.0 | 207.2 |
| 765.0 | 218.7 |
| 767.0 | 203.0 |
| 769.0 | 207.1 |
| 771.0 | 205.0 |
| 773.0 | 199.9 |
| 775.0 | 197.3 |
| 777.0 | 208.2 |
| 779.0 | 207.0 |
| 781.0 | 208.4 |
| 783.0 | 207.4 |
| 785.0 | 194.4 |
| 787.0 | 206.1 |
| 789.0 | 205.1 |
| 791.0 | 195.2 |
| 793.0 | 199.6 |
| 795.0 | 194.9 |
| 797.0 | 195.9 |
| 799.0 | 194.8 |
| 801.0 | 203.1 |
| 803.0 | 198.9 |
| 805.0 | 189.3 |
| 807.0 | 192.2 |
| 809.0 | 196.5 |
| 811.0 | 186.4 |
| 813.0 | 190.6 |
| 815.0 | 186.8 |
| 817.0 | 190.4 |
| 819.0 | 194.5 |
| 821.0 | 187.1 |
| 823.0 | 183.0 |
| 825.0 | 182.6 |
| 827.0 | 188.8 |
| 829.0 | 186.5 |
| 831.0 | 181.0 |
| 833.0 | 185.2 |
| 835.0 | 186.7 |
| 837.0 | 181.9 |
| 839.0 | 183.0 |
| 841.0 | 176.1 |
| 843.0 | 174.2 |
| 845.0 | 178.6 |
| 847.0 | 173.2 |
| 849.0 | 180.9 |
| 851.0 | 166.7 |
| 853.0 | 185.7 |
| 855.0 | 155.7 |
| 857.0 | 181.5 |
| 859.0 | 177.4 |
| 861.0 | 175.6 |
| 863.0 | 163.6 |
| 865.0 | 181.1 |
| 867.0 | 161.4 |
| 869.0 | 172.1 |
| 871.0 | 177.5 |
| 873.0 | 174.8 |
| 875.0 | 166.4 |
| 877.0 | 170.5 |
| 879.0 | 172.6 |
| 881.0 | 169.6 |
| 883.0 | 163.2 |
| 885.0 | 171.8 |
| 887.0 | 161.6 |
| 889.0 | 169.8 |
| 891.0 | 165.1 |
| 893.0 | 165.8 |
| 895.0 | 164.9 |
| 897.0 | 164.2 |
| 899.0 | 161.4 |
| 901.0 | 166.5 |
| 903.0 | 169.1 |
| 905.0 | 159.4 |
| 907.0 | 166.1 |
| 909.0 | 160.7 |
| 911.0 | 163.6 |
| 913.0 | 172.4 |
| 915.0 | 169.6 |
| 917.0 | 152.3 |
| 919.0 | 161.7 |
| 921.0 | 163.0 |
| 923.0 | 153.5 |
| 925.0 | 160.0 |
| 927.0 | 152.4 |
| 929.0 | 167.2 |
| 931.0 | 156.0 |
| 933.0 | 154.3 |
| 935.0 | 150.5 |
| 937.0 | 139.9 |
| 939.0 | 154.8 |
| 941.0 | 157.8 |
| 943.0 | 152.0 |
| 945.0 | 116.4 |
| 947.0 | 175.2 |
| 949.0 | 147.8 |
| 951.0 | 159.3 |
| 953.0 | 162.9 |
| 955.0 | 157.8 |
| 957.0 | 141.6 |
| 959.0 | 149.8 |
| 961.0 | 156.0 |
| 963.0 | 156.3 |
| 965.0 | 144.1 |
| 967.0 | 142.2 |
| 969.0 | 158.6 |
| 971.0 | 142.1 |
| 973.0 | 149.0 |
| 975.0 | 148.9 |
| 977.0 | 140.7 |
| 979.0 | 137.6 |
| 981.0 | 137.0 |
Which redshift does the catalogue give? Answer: 0.00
